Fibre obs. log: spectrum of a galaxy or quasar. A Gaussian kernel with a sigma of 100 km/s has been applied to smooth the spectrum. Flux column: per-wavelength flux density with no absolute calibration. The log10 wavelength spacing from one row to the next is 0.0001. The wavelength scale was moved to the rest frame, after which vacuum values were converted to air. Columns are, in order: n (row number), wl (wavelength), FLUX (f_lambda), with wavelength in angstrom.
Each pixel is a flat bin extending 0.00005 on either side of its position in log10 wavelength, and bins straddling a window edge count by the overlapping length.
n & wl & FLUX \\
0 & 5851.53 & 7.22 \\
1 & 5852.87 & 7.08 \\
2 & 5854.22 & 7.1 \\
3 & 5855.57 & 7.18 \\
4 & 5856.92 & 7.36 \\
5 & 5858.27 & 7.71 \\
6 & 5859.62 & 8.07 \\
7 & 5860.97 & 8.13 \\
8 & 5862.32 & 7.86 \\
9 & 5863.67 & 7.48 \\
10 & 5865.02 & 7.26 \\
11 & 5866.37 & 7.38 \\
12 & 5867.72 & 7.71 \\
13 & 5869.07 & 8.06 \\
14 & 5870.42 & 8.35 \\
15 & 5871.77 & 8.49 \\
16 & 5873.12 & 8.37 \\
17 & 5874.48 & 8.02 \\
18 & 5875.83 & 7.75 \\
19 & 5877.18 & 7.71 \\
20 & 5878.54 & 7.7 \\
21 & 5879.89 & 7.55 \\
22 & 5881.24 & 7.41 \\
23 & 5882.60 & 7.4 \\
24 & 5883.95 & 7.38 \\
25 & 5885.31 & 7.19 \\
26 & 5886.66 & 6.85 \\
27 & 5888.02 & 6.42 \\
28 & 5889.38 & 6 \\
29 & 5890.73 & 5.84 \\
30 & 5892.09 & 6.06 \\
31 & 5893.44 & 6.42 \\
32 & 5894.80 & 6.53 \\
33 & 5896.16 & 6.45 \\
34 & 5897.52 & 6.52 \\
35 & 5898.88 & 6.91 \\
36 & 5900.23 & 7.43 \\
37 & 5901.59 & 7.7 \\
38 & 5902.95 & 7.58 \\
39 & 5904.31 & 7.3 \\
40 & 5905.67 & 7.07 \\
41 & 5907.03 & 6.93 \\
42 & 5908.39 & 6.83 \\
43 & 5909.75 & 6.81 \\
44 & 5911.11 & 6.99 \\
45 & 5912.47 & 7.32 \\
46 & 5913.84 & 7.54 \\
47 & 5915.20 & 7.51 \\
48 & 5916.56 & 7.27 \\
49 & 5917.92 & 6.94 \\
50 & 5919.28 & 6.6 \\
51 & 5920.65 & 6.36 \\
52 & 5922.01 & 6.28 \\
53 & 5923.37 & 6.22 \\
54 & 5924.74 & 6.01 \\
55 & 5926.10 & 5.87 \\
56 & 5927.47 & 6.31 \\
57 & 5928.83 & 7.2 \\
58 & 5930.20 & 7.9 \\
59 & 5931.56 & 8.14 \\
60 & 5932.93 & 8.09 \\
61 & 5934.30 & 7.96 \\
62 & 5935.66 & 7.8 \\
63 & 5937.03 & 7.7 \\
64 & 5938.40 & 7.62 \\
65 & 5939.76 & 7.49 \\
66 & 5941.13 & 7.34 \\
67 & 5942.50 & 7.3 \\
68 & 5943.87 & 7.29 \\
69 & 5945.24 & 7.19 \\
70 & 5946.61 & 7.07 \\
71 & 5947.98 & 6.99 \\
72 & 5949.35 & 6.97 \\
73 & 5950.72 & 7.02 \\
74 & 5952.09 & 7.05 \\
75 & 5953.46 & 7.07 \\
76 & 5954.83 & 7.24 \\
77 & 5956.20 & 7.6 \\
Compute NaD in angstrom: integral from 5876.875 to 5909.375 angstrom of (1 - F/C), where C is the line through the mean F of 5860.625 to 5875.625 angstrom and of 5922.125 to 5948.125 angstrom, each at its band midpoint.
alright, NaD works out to 3.0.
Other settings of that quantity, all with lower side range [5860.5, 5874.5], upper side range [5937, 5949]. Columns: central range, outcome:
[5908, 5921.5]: 0.9 angstrom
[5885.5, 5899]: 2.3 angstrom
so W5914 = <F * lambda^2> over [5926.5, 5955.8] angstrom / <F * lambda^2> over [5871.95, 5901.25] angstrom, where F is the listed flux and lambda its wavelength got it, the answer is 1.06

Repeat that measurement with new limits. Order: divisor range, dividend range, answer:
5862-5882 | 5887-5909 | 0.87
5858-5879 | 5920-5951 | 0.93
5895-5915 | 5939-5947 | 1.04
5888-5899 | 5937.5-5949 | 1.17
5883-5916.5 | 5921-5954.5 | 1.05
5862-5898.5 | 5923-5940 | 1.02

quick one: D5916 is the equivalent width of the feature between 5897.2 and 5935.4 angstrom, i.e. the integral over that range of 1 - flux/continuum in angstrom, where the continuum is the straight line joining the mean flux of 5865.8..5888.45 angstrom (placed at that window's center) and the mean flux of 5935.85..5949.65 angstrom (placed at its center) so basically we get 1.95 angstrom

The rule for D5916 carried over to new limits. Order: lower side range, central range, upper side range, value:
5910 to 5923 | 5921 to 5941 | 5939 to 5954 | -0.3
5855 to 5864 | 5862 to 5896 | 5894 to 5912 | 0.4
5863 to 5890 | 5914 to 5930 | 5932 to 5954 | 1.6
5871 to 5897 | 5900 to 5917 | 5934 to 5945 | 0.1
